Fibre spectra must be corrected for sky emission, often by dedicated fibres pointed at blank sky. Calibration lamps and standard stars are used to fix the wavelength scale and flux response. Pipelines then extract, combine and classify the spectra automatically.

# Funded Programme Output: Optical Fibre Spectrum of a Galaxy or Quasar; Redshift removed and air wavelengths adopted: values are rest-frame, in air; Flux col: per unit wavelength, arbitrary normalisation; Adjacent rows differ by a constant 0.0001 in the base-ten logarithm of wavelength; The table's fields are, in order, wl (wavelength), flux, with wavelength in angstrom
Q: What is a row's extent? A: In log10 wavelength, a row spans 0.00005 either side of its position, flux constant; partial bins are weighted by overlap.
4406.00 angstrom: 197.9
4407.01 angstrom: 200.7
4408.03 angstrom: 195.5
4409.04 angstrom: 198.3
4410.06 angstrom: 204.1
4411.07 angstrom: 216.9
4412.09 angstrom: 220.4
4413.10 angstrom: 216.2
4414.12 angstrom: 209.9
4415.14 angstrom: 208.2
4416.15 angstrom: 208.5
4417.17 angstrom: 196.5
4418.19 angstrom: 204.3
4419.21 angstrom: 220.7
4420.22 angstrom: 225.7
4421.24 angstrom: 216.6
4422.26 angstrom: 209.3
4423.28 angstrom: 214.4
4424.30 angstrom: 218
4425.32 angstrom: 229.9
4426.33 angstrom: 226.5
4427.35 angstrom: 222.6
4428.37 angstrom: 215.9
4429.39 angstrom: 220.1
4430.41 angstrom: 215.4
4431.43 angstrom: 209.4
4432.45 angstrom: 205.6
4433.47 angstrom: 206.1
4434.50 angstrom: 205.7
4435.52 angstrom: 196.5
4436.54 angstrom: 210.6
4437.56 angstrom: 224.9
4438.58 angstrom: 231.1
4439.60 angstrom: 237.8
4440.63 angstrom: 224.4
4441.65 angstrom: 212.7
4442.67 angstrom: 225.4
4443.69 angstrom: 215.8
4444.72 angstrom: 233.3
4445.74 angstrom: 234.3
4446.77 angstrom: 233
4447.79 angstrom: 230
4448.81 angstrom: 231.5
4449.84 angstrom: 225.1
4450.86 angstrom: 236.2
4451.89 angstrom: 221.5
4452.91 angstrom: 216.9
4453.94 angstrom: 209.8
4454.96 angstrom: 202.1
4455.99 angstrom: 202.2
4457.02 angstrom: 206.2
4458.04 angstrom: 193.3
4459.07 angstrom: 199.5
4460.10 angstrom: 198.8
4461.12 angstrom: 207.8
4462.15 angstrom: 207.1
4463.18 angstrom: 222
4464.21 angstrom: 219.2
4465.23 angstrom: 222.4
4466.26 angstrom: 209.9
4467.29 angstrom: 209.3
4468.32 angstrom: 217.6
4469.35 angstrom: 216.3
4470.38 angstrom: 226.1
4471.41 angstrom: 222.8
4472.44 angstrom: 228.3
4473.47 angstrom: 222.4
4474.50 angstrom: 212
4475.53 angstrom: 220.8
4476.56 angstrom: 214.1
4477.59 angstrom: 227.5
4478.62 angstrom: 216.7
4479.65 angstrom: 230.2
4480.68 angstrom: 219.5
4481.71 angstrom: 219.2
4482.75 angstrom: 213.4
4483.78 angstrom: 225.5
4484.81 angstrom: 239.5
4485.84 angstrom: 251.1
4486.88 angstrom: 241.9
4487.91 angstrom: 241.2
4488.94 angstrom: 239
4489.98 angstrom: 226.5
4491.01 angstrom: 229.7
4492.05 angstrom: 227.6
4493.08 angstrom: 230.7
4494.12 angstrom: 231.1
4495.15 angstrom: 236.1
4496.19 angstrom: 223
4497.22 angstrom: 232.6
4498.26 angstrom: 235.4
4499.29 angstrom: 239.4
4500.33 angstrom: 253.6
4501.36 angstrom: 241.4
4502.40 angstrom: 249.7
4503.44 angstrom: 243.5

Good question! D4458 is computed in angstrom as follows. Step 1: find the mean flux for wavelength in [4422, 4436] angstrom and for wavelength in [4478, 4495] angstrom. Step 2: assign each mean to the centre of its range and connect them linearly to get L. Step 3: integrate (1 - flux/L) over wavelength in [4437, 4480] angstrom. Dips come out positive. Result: 0.6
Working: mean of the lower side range 214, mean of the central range 219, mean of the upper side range 230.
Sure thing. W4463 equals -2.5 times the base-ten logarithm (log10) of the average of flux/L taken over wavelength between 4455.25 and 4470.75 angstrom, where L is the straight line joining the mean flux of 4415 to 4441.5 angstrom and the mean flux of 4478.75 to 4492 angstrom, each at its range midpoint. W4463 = 0.07 mag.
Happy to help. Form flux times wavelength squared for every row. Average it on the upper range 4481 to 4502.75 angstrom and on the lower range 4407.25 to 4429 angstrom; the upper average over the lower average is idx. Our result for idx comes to 1.1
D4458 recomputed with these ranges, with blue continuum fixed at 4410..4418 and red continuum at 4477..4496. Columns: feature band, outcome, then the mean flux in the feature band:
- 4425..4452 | -0.6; 222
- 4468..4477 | 0.2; 220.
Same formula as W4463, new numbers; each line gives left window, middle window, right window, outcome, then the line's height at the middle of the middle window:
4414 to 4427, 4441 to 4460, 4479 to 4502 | 0.023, 223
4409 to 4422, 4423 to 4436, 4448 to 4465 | -0.011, 212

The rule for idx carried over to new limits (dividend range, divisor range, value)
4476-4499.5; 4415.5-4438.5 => 1.10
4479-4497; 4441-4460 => 1.08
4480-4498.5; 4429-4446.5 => 1.08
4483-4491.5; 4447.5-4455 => 1.08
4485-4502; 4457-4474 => 1.12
